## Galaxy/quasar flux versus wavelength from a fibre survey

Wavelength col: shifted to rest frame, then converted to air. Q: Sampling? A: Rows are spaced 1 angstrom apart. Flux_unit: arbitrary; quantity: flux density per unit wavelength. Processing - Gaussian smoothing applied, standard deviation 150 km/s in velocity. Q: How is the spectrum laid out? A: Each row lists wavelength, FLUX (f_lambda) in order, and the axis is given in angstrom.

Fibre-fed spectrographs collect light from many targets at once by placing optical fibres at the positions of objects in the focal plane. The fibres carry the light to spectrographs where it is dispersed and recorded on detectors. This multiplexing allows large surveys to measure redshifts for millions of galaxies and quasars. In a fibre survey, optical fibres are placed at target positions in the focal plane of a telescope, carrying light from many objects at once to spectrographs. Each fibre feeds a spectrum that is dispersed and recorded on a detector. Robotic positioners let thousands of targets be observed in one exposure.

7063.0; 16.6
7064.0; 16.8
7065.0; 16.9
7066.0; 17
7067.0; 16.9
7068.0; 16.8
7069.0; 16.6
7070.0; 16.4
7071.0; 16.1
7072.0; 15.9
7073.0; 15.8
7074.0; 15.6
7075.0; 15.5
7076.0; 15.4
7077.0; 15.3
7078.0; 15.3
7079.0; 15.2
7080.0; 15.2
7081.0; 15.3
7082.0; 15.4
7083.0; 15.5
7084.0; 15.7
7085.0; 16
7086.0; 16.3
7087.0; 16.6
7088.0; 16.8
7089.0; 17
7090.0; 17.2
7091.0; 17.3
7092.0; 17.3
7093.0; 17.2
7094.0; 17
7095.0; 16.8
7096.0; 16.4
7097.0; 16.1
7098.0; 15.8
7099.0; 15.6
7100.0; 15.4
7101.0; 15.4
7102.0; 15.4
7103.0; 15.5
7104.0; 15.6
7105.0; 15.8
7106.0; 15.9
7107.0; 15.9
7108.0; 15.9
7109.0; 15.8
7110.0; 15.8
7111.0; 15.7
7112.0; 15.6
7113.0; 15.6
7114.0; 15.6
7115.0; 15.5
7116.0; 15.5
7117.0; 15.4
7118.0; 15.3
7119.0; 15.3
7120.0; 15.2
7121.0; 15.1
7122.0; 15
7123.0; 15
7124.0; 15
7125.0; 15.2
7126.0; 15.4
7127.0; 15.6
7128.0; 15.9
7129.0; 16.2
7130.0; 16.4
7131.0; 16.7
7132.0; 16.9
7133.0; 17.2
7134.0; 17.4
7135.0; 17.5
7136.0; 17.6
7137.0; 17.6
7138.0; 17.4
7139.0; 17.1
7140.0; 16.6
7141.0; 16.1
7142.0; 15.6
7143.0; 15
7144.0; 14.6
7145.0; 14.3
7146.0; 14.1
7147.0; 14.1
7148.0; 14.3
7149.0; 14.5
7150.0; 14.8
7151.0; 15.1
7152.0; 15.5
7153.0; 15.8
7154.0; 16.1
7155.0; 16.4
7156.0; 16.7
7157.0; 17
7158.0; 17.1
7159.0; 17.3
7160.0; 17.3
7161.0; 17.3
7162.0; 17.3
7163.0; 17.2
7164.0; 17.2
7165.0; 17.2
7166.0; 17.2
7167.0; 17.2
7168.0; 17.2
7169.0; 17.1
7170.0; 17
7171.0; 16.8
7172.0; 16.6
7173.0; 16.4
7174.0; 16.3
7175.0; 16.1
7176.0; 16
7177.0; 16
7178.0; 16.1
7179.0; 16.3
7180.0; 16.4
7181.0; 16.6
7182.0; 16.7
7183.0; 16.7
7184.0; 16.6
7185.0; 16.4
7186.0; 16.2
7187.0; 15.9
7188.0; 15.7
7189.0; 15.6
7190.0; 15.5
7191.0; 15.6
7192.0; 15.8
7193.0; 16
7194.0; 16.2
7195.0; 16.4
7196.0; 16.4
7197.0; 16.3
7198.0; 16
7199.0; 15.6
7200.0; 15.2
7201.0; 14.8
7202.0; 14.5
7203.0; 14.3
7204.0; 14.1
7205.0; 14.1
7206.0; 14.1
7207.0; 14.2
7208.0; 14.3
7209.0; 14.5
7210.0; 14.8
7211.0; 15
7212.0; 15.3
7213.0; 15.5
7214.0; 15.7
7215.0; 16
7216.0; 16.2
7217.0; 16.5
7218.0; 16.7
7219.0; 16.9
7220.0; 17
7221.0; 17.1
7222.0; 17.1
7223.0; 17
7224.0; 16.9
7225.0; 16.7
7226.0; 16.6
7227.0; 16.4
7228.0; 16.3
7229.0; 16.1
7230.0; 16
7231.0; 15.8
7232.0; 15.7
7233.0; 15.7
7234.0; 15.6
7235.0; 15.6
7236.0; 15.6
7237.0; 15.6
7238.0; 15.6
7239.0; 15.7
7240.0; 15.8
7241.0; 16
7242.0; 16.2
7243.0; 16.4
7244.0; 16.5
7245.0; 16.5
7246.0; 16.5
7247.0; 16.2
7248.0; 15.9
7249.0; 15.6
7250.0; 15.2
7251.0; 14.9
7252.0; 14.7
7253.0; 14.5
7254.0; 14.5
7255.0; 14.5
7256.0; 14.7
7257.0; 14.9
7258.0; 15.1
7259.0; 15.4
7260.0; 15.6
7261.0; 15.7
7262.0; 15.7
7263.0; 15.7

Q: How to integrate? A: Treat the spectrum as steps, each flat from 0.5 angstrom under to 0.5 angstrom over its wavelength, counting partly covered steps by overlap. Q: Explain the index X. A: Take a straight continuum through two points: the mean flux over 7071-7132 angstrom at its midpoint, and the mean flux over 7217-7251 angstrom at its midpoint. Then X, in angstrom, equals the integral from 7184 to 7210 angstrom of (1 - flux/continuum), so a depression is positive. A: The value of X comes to 1.17 angstrom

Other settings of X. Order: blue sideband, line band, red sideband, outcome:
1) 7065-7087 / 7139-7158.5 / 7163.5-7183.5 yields 1.1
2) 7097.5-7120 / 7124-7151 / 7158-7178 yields 0.5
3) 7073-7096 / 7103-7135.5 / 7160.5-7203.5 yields 0.8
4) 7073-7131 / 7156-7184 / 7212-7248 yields -1.4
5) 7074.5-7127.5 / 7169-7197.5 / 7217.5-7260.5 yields -0.7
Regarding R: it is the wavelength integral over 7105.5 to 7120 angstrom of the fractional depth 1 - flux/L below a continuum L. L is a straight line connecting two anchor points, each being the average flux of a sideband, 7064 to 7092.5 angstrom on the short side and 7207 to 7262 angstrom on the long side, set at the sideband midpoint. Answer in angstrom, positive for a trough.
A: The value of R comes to 0.4 angstrom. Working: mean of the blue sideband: 16.2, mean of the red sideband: 15.8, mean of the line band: 15.6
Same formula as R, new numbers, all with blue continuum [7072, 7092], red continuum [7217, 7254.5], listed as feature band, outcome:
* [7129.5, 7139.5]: -0.8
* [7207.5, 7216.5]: 0.4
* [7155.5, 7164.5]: -0.7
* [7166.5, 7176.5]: -0.4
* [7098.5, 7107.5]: 0.2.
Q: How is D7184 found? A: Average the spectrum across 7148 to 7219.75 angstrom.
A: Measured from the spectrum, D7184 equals 16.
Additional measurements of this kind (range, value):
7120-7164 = 16.1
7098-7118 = 15.6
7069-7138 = 16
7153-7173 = 17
